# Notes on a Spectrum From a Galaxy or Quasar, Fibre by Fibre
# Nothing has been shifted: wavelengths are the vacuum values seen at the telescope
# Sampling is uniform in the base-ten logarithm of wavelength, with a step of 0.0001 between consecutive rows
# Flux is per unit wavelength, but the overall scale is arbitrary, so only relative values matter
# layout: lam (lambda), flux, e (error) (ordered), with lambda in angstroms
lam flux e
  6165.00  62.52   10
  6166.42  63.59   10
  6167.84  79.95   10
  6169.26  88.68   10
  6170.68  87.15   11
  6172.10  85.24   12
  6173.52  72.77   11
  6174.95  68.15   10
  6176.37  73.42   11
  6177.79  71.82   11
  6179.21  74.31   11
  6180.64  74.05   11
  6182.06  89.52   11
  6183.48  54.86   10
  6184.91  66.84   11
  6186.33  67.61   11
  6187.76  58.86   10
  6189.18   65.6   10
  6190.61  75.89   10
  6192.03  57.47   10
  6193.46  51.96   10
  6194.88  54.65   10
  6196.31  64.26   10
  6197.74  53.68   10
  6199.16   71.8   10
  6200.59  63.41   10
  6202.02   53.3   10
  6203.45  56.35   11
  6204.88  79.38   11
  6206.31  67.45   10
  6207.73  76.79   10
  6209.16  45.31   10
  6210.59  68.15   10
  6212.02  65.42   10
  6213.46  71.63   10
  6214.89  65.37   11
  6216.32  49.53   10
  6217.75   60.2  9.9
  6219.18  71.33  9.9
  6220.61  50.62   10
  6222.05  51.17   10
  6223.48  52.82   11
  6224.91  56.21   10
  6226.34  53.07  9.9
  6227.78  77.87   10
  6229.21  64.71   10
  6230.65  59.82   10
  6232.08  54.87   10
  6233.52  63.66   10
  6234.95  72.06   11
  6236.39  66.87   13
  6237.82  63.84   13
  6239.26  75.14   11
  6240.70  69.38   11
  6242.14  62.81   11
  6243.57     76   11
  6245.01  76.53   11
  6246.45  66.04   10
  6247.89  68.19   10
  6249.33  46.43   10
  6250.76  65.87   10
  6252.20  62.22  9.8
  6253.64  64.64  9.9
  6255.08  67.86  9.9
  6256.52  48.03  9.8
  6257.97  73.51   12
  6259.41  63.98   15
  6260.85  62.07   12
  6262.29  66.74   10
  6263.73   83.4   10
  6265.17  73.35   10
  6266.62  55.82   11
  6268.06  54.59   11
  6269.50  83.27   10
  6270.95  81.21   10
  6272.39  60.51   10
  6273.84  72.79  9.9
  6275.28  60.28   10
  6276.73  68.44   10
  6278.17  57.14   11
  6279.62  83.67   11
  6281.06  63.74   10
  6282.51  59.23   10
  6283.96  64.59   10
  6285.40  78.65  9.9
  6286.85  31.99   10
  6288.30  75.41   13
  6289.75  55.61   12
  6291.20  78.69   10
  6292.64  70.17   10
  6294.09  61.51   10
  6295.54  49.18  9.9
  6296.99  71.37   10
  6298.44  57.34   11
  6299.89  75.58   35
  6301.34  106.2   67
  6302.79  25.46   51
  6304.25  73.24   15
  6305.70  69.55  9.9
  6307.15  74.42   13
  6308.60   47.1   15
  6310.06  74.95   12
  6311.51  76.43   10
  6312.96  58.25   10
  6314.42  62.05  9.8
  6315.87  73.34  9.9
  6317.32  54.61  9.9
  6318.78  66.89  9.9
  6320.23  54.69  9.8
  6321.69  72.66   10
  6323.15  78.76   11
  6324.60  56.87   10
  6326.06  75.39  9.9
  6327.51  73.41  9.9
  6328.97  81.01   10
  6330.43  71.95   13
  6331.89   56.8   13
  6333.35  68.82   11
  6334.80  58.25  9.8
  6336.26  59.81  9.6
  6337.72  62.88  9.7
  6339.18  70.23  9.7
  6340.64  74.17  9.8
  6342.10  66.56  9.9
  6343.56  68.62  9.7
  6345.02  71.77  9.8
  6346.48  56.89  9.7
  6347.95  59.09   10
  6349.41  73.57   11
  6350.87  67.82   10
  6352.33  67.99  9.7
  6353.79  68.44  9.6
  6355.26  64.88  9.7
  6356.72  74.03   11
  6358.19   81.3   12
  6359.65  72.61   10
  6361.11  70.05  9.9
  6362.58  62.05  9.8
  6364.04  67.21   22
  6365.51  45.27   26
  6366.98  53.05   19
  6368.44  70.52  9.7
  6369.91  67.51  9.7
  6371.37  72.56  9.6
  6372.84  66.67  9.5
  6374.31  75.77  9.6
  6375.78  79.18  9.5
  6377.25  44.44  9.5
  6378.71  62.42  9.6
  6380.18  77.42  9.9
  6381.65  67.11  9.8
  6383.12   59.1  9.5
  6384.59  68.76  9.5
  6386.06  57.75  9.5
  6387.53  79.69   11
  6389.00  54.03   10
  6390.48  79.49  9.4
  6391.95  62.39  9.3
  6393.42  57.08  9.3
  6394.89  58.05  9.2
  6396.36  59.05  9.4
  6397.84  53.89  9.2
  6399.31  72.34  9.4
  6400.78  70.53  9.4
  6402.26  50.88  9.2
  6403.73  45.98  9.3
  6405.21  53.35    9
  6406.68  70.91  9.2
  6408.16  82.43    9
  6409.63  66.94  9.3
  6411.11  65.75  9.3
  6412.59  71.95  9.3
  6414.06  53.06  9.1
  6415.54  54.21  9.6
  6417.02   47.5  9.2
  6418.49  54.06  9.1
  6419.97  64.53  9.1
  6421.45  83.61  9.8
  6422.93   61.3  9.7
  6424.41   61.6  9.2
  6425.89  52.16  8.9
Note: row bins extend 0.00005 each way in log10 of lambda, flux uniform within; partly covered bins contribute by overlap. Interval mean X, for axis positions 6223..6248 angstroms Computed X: 65.6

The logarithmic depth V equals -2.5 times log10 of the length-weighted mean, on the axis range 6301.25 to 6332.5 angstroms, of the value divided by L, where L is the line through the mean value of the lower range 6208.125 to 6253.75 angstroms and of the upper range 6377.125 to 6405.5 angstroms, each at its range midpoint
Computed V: -0.068 mag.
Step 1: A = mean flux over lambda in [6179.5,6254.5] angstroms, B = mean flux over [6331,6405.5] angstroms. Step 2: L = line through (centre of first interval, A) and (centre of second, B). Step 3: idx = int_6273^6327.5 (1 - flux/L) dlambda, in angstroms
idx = -1.2 angstroms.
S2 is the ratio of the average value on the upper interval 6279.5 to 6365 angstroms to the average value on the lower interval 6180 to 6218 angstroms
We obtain 1.04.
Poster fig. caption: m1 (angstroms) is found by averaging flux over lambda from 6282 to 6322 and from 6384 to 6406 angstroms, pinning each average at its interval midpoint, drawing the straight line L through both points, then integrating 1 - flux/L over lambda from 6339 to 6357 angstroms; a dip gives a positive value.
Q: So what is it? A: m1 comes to -1.29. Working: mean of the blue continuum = 64.9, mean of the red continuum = 61.5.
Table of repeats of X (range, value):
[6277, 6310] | 65.2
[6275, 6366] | 66.4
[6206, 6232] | 61.3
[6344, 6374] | 66.8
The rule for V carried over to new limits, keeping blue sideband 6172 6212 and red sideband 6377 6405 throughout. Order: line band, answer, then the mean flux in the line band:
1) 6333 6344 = -0.05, 66.1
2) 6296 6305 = -0.06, 67.6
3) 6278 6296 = 0.00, 64.2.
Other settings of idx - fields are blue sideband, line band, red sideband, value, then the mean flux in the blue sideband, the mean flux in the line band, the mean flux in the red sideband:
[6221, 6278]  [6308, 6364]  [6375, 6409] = -2.59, 65.1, 67.3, 63.8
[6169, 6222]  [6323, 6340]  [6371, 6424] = -0.73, 66.4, 67.5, 63.9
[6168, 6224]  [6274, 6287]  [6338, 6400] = 0.26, 66.2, 64.9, 66.2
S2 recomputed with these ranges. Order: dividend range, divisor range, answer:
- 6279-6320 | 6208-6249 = 1.03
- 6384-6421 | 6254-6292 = 0.94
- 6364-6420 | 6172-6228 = 0.98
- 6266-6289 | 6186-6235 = 1.06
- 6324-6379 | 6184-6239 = 1.07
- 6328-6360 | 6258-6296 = 1.03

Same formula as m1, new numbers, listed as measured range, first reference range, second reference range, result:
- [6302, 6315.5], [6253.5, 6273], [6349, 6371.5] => 0.9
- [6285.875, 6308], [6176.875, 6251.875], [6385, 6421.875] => -0.5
